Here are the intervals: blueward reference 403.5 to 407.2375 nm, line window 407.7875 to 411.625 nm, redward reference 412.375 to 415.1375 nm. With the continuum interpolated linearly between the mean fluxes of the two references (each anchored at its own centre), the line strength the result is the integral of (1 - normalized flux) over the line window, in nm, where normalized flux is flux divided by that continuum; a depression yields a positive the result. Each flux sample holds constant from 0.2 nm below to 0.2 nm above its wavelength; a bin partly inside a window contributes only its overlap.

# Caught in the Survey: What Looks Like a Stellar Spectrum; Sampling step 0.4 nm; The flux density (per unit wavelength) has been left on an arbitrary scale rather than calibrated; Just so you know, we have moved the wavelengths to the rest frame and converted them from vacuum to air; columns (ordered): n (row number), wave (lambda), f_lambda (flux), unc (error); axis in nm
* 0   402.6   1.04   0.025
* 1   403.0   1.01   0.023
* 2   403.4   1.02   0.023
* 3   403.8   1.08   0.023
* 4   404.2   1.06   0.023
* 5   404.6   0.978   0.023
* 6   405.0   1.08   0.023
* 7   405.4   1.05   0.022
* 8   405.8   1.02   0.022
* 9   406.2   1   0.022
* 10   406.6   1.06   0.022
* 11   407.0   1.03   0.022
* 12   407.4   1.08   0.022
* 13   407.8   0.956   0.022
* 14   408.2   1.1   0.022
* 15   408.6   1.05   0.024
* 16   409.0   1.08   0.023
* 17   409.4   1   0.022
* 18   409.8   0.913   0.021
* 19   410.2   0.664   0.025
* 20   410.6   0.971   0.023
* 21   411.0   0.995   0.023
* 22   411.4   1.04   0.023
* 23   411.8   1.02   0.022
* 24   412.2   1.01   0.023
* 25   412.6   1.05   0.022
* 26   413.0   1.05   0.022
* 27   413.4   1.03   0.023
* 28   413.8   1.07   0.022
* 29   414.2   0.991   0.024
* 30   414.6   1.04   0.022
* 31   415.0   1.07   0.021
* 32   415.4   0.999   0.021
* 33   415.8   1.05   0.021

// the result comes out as 0.23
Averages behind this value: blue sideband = 1.04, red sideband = 1.04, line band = 0.978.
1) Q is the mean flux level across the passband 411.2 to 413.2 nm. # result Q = 1.03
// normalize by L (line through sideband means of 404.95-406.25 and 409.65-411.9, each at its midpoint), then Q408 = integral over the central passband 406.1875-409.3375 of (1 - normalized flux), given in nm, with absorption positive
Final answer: -0.169 nm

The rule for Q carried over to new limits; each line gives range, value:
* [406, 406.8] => 1.03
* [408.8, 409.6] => 1.04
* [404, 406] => 1.04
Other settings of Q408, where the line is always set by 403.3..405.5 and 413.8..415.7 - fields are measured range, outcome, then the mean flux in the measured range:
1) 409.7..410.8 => 0.206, 0.844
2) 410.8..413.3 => 0.017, 1.03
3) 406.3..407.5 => -0.009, 1.05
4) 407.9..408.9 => -0.023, 1.06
